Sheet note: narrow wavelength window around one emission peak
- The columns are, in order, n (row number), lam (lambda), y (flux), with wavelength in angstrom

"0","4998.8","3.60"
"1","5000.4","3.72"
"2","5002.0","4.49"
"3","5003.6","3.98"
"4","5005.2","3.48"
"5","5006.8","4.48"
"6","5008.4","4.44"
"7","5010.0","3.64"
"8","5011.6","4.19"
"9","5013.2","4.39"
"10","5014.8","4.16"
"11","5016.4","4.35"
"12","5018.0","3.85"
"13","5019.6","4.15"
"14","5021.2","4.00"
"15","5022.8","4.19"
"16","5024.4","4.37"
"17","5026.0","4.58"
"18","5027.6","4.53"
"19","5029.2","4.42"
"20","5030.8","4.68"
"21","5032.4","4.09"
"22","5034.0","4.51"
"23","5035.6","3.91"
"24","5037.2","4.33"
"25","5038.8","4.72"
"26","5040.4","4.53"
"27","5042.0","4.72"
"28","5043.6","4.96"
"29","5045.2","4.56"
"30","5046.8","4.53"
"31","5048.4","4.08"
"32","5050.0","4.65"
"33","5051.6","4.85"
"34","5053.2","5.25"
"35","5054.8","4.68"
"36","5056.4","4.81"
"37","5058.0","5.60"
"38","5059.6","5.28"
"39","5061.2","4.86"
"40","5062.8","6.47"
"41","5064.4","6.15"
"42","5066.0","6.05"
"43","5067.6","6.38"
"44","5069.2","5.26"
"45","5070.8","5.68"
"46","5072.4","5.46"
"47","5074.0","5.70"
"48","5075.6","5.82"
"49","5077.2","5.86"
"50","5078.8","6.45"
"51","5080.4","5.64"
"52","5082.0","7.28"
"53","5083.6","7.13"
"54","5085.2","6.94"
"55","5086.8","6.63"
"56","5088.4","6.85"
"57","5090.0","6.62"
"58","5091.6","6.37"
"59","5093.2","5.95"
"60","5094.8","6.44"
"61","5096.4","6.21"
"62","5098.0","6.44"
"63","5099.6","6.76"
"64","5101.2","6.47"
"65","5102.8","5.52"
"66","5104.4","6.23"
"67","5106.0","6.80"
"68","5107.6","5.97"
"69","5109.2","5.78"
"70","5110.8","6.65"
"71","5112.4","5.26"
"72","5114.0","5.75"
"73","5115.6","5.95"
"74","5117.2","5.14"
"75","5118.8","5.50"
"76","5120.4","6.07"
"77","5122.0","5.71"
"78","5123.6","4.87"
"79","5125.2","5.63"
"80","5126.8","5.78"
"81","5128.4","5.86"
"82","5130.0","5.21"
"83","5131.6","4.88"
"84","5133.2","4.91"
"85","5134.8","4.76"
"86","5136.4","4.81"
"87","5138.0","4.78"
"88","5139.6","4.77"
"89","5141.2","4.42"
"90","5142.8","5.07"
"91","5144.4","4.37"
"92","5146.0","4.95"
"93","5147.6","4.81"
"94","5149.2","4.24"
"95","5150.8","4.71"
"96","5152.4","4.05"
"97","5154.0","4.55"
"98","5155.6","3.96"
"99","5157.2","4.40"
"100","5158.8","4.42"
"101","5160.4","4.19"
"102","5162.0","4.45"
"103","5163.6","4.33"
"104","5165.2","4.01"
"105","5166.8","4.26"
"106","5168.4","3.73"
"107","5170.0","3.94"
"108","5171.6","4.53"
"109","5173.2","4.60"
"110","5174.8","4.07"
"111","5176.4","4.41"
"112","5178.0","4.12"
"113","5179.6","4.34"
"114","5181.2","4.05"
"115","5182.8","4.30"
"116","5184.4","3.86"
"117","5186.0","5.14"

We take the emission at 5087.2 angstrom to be Mg II 2798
